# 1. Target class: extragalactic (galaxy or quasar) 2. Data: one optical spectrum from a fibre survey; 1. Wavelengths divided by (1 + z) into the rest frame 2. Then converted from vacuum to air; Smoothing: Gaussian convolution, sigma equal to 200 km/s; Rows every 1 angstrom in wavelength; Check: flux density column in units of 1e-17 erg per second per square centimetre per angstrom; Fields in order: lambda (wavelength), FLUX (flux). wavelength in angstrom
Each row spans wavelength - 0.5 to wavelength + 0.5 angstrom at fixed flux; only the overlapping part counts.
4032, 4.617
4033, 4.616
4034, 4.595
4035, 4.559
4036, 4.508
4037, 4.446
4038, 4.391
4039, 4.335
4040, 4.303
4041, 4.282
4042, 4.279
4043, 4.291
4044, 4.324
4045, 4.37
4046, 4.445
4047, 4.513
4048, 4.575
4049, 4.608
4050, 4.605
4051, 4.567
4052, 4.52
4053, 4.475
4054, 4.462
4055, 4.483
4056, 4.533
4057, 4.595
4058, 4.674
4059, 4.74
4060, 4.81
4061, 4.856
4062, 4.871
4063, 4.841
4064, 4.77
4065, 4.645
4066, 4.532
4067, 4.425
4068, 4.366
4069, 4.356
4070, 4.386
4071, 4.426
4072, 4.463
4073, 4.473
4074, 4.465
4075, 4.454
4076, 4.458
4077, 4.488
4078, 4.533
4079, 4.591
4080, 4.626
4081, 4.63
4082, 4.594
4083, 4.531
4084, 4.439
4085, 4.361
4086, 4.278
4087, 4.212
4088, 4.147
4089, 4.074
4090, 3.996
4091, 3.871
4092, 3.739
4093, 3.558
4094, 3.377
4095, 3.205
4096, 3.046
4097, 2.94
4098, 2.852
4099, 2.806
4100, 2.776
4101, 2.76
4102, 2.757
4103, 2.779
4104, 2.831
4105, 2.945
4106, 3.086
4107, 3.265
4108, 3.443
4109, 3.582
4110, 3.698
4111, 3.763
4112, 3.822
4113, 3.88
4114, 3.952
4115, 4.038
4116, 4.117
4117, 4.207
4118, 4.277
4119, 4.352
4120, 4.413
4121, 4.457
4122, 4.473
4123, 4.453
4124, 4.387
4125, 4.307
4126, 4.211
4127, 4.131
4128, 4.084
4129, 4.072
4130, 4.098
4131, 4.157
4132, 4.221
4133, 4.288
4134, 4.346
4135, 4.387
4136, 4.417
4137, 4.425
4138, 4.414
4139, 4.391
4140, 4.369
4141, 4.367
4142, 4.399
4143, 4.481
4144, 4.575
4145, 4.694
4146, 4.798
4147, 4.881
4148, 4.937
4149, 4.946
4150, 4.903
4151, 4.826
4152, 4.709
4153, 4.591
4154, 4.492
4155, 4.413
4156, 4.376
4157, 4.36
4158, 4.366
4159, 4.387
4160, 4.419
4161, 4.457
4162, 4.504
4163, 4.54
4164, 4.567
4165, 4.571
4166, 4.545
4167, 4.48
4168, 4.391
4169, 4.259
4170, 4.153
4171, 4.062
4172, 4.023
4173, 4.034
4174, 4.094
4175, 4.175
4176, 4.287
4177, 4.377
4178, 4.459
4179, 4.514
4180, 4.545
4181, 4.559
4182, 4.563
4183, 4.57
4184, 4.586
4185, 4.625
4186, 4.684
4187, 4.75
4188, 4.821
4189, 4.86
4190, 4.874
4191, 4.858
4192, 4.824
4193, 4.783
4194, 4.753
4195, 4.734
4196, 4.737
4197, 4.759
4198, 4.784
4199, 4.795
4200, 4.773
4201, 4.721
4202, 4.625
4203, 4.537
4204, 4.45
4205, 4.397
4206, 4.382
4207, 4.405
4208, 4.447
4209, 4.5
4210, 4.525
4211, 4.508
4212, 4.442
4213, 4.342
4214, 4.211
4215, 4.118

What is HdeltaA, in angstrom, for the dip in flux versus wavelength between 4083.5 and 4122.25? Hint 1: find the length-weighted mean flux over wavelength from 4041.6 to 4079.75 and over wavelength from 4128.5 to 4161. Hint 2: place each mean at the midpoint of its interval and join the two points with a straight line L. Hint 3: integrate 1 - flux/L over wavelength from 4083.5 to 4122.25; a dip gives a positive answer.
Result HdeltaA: 7.4 angstrom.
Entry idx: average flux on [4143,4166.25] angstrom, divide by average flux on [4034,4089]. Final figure 1.0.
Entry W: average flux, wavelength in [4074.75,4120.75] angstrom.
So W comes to 3.79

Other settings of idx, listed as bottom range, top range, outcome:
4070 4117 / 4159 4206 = 1.19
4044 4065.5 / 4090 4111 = 0.69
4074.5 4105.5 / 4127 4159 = 1.19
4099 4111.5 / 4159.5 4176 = 1.38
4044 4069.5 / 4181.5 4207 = 1.02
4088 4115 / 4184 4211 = 1.39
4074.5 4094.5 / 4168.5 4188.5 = 1.04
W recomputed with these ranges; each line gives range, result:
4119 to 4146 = 4.36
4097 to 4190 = 4.21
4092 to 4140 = 3.8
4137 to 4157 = 4.6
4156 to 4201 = 4.53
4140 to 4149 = 4.64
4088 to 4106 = 3.22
